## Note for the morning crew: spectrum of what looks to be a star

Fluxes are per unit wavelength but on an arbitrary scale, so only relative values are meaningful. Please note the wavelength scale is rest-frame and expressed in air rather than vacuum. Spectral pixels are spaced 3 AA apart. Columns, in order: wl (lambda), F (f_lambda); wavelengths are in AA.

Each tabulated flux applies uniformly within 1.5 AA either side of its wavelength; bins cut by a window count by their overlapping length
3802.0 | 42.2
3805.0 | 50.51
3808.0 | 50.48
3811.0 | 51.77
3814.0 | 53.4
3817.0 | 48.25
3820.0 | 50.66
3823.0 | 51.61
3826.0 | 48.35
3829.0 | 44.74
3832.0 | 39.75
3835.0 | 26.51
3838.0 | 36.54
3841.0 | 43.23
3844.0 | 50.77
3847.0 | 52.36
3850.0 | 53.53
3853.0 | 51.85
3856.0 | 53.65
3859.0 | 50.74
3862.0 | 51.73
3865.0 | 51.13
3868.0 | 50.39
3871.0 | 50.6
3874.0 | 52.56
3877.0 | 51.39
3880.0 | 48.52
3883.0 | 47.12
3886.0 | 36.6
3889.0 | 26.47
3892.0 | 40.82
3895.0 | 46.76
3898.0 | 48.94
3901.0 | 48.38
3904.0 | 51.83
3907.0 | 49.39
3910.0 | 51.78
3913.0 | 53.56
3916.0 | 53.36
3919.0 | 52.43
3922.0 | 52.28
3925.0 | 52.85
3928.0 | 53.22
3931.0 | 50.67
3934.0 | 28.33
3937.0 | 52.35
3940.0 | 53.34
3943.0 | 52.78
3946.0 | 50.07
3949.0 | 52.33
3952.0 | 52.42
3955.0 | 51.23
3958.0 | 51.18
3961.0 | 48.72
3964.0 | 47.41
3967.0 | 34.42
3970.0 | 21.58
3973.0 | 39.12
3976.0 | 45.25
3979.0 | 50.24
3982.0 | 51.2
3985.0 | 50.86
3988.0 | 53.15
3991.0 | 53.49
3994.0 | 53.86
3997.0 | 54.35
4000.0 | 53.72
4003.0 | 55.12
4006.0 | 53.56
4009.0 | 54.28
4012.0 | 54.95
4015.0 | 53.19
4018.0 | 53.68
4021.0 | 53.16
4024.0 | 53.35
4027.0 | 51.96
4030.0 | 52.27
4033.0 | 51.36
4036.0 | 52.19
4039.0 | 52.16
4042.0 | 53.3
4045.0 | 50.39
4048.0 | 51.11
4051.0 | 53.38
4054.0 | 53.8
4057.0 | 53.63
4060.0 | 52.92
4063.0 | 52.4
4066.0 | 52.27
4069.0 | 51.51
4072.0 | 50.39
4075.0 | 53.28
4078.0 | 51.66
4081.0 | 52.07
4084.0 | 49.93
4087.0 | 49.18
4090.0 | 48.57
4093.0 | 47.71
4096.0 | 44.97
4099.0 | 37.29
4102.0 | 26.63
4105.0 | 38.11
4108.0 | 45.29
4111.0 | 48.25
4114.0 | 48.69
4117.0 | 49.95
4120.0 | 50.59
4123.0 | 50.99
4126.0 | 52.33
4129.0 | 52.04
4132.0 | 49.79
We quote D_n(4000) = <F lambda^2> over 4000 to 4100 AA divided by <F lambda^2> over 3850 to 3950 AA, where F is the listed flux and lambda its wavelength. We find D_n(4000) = 1.13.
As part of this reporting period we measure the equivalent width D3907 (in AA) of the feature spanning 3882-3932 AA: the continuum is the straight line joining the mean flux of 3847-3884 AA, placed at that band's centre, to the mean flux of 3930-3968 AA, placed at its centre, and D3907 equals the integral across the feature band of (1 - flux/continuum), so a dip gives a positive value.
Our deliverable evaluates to 1.7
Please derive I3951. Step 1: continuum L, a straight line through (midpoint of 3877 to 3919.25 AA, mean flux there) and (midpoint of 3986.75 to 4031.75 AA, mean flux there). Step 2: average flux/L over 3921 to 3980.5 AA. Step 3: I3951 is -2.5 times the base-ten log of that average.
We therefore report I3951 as 0.067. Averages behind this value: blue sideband 46.9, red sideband 53.6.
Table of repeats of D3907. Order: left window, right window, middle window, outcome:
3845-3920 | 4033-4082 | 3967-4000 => 2.53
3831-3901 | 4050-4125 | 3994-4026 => -4.13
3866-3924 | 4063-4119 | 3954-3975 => 2.63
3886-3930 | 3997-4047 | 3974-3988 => 0.53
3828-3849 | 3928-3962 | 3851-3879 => -4.78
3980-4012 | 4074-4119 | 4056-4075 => -1.54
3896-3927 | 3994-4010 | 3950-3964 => 0.59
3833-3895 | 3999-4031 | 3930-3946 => 0.72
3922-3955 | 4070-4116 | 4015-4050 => -3.38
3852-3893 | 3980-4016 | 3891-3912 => 0.11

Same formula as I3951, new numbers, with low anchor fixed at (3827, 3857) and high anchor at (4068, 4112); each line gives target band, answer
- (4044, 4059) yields -0.14 mag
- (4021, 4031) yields -0.15 mag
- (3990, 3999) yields -0.18 mag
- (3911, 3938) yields -0.10 mag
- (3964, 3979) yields 0.21 mag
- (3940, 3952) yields -0.14 mag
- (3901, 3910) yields -0.11 mag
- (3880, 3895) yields 0.14 mag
